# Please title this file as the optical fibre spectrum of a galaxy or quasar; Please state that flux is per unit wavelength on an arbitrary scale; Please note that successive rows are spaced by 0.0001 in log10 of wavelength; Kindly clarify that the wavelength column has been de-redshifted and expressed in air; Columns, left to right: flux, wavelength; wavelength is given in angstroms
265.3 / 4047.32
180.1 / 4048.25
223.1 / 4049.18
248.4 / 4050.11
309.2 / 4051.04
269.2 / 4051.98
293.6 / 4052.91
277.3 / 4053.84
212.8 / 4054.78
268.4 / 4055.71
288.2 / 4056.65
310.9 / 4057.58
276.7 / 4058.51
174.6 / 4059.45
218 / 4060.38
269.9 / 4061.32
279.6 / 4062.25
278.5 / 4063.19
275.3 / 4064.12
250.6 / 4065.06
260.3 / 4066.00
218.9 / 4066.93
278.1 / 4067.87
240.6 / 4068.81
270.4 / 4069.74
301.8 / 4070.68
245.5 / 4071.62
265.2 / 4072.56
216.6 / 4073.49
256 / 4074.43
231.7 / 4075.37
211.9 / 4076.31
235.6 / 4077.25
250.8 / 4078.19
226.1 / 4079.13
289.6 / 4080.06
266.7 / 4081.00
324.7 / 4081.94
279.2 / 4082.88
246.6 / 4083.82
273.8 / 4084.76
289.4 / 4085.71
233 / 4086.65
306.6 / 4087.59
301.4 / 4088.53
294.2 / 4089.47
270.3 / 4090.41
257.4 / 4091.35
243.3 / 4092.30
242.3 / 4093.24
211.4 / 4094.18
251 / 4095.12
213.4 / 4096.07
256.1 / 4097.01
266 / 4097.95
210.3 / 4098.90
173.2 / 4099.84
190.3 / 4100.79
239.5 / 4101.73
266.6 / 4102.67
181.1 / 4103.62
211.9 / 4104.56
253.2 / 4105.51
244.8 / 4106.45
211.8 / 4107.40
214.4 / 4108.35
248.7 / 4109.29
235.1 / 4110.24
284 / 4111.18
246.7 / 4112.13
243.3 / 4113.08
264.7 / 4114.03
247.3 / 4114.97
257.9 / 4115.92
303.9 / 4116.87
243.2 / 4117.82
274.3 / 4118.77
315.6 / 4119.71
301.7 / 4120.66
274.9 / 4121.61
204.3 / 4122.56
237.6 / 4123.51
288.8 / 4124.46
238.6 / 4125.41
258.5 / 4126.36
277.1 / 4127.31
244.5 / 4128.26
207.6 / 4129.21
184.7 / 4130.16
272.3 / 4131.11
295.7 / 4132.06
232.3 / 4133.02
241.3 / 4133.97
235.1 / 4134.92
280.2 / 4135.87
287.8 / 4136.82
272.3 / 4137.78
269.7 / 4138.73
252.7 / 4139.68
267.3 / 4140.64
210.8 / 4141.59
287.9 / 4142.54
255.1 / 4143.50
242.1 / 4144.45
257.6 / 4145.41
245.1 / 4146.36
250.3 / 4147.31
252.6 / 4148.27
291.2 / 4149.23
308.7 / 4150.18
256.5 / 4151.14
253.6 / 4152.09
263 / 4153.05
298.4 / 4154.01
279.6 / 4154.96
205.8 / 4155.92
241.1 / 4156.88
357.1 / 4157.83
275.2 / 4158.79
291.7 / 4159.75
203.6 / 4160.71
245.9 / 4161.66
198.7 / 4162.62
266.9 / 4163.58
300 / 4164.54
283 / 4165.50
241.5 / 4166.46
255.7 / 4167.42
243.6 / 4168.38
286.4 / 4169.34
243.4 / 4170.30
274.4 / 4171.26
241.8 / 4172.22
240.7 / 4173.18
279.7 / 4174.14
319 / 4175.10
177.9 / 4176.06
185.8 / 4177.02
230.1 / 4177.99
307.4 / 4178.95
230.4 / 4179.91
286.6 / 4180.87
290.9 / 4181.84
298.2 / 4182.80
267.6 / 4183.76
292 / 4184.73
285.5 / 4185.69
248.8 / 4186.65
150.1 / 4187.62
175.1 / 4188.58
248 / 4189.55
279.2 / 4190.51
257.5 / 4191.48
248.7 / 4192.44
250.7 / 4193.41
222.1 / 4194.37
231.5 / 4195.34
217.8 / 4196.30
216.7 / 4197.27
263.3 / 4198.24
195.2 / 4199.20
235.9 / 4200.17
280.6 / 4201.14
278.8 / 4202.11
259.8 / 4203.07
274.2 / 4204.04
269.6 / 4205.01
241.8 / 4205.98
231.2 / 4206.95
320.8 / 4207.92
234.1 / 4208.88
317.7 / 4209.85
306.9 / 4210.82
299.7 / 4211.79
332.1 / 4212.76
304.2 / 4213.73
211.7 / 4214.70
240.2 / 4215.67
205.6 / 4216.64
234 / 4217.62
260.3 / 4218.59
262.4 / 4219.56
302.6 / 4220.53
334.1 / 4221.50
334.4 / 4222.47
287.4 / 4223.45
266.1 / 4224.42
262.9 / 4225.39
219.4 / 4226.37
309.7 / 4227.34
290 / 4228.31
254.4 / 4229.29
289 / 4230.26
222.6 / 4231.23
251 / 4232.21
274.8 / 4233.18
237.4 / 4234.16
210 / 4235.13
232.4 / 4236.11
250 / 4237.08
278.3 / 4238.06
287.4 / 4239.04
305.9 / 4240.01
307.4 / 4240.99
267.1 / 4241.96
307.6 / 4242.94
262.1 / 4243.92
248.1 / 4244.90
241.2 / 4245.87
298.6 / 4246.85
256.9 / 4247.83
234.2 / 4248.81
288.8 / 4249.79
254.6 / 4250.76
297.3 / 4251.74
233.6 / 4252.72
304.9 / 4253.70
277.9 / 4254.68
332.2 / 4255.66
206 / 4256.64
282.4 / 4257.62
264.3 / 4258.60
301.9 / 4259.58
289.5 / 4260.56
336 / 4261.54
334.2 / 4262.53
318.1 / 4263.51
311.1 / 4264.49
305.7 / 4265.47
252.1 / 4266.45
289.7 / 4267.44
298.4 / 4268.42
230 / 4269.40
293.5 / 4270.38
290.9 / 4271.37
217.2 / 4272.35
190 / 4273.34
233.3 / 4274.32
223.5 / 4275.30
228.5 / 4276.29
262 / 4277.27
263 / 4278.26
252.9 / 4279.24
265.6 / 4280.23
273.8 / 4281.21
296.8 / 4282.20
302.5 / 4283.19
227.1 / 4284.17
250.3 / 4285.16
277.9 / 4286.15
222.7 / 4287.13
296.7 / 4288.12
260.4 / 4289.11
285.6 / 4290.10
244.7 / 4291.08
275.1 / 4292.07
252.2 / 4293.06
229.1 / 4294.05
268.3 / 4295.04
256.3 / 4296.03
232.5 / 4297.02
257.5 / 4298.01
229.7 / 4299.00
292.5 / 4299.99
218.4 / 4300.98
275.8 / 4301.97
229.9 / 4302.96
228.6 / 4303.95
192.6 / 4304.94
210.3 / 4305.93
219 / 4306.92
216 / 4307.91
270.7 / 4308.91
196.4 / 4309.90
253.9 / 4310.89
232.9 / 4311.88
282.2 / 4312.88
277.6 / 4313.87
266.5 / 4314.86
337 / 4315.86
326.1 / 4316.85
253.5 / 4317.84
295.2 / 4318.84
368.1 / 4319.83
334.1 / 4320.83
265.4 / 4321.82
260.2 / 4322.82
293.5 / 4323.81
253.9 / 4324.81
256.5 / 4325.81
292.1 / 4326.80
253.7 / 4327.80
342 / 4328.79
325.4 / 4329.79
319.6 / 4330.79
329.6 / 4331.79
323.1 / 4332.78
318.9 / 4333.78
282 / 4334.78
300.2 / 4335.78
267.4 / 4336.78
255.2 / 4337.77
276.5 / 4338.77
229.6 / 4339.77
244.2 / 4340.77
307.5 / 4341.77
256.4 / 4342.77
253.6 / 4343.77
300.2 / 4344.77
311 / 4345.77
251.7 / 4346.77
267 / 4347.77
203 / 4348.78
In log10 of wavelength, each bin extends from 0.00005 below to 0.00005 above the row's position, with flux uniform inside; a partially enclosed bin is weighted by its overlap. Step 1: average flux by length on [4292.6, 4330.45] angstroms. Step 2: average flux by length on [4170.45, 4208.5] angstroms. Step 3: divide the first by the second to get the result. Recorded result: 1.1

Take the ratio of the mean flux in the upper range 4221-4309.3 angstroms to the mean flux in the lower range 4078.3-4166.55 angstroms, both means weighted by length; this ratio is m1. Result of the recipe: 1.0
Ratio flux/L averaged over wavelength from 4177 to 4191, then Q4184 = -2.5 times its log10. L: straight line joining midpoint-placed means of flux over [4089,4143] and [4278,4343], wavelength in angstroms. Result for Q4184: 0.010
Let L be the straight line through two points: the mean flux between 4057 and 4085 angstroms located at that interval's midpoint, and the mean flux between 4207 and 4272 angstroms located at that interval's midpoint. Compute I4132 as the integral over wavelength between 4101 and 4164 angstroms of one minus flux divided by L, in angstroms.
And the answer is 2.2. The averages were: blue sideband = 258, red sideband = 276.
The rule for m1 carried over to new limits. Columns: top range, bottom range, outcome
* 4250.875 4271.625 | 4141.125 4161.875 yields 1.09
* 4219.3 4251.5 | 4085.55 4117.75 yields 1.10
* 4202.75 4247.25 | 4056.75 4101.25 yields 1.06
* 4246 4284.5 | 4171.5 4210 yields 1.08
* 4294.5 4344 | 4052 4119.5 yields 1.07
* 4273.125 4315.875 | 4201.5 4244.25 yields 0.92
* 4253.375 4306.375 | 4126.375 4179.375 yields 1.02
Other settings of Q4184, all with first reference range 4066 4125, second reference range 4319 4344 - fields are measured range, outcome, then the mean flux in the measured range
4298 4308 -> 0.21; 233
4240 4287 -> 0.02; 272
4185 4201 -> 0.14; 235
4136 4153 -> -0.01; 263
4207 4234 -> -0.01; 274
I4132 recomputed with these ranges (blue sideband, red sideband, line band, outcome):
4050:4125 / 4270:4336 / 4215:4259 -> -0.85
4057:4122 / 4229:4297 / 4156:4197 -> 1.12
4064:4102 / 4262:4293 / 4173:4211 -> 1.04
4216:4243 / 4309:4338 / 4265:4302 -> 2.88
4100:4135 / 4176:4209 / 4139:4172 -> -1.72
